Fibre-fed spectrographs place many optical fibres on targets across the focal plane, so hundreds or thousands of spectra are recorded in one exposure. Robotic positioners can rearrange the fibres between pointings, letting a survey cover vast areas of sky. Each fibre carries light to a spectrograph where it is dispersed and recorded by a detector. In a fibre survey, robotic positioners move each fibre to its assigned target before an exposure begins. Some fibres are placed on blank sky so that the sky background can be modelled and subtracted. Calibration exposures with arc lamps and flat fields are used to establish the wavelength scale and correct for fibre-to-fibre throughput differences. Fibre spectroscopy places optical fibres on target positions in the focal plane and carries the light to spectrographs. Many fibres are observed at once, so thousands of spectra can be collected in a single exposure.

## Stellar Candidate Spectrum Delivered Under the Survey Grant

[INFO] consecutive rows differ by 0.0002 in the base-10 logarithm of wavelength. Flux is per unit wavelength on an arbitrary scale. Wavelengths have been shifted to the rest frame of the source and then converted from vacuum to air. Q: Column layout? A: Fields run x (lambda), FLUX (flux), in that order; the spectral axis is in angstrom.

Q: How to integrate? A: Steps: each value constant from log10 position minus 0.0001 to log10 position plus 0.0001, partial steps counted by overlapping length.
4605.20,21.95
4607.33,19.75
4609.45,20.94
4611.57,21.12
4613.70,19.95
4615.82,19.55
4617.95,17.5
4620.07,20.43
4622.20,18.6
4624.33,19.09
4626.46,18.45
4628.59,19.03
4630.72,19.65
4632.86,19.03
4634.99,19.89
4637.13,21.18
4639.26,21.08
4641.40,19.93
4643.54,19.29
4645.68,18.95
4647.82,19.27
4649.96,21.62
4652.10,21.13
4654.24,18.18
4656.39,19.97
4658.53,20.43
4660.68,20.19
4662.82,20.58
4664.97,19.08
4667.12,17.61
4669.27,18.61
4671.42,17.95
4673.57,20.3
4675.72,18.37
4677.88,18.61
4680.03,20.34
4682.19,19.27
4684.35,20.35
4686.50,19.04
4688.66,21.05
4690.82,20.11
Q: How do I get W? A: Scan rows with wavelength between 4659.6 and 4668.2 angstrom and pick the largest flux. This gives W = 20.58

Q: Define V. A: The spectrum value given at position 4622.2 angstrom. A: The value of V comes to 18.6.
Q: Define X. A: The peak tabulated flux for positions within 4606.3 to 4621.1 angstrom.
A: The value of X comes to 21.12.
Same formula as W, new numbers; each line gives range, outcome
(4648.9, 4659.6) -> 21.62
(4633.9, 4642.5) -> 21.18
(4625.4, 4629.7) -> 19.03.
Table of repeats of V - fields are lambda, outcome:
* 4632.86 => 19.03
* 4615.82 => 19.55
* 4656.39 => 19.97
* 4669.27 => 18.61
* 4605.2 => 21.95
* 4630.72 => 19.65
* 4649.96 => 21.62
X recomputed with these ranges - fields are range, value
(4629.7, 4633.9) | 19.65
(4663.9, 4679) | 20.3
